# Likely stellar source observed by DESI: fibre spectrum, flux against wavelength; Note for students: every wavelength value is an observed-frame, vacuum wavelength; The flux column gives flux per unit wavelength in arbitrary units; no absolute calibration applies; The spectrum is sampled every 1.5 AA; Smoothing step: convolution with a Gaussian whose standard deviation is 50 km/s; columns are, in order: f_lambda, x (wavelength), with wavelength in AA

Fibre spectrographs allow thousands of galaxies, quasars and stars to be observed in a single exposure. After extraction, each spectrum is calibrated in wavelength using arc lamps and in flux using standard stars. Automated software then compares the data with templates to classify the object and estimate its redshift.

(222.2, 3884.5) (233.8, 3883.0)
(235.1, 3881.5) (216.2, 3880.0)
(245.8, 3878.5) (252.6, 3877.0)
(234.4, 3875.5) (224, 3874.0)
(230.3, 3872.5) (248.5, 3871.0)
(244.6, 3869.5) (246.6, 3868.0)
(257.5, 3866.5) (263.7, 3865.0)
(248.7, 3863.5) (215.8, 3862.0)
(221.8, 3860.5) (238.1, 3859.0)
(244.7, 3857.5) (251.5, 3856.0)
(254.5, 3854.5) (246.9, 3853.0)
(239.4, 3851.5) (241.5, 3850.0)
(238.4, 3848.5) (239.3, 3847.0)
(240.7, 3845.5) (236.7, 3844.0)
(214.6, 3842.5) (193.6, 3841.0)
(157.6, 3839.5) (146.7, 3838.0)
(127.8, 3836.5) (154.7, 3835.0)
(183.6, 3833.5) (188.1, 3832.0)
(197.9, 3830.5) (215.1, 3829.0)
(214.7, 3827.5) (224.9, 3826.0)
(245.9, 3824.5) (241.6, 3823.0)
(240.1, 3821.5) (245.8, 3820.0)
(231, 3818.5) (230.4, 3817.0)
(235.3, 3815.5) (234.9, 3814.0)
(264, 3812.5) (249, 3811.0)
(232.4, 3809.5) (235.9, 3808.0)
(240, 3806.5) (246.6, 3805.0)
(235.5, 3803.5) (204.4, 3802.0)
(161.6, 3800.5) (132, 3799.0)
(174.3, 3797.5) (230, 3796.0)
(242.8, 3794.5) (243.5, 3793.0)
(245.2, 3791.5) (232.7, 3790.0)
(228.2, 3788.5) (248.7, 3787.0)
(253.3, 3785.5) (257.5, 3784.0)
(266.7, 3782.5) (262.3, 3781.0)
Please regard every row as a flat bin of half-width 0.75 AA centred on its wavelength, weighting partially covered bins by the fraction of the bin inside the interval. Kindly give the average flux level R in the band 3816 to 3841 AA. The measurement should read 203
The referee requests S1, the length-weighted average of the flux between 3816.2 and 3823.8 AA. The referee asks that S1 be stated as 238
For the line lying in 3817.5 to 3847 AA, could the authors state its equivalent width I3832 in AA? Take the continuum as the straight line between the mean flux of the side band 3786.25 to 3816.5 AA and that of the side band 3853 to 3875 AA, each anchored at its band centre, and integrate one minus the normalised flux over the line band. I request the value 3.5 AA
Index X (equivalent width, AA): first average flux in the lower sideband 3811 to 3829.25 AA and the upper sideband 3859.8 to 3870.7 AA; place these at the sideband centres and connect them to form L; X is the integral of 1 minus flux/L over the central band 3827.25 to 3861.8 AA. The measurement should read 4.0 AA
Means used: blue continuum 236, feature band 213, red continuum 243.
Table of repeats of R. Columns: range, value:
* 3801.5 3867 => 225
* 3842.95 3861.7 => 240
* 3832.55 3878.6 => 225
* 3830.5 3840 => 163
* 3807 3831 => 234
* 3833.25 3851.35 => 200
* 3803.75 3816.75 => 242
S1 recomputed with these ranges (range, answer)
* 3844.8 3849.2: 239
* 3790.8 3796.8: 240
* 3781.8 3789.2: 251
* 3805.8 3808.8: 238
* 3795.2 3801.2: 175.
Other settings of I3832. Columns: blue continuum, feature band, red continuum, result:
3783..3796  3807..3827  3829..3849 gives -2.1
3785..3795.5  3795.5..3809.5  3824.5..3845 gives 1.2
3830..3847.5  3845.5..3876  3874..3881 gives -3.8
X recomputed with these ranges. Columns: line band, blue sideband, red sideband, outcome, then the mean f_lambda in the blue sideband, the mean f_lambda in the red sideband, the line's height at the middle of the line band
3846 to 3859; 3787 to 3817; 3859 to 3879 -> -0.4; 225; 241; 237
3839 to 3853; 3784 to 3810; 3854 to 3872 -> 0.8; 224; 244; 239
